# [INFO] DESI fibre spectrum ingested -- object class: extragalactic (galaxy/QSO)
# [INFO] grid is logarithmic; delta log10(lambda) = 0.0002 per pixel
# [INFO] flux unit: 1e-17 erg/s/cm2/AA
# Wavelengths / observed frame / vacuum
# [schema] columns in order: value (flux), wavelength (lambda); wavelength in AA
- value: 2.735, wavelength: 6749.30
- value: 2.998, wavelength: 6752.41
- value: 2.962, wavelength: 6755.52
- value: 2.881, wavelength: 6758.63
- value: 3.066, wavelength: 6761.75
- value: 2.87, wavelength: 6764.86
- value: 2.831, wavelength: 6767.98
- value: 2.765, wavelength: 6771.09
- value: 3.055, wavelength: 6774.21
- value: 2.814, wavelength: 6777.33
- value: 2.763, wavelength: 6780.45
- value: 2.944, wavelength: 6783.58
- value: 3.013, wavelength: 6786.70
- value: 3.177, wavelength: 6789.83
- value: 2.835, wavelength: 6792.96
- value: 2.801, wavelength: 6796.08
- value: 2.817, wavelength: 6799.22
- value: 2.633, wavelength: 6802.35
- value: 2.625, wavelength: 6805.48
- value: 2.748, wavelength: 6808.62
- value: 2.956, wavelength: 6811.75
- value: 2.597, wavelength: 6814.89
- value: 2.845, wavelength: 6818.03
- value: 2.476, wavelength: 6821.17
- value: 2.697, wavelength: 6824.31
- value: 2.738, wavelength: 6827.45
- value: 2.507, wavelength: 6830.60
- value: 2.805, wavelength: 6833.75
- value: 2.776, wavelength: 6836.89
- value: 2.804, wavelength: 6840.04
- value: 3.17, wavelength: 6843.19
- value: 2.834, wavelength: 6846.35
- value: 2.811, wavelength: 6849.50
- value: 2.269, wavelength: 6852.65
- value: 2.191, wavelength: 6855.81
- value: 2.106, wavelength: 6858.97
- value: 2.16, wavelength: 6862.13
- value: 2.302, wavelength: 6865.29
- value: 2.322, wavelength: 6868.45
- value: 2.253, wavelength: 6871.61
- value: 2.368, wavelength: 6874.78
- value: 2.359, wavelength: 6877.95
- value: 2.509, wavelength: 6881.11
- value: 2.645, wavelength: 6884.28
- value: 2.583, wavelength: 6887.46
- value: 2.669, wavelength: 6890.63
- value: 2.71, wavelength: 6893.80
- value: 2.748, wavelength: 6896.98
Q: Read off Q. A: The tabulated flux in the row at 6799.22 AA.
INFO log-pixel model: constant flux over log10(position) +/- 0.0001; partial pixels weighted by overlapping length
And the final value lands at 2.817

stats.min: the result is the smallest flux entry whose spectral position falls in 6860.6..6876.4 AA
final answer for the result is 2.16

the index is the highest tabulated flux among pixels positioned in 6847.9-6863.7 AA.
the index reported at 2.811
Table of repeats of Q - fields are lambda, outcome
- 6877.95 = 2.359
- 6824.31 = 2.697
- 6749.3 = 2.735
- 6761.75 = 3.066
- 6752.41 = 2.998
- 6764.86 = 2.87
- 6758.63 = 2.881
